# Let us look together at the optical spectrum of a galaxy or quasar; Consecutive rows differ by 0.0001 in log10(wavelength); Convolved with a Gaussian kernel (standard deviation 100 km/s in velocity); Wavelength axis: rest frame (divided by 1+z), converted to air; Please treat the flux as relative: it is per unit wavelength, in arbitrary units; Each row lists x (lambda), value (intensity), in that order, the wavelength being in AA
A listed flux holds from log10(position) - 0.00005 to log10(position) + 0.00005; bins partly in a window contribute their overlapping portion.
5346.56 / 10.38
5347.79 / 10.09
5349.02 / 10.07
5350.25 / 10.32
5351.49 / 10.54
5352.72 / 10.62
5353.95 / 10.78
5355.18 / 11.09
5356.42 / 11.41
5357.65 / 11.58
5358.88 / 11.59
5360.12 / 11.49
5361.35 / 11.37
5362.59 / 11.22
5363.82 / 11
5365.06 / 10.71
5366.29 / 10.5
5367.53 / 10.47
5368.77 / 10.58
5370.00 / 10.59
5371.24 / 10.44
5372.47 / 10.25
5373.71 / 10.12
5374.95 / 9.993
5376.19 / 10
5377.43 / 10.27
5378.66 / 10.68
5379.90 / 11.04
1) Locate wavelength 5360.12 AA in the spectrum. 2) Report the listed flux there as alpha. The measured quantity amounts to 11.49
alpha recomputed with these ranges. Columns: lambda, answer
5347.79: 10.09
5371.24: 10.44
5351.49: 10.54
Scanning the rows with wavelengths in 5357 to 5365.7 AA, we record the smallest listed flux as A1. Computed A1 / 10.71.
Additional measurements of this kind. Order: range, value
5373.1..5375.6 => 9.993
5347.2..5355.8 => 10.07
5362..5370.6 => 10.47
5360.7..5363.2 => 11.22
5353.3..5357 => 10.78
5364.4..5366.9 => 10.5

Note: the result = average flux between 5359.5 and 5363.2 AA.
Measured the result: 11.3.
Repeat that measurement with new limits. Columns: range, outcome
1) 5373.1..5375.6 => 10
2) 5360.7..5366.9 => 11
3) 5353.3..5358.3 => 11.2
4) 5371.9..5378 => 10.1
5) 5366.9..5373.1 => 10.5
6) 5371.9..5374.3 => 10.2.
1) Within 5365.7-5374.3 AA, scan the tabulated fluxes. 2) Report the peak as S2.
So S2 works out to 10.59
